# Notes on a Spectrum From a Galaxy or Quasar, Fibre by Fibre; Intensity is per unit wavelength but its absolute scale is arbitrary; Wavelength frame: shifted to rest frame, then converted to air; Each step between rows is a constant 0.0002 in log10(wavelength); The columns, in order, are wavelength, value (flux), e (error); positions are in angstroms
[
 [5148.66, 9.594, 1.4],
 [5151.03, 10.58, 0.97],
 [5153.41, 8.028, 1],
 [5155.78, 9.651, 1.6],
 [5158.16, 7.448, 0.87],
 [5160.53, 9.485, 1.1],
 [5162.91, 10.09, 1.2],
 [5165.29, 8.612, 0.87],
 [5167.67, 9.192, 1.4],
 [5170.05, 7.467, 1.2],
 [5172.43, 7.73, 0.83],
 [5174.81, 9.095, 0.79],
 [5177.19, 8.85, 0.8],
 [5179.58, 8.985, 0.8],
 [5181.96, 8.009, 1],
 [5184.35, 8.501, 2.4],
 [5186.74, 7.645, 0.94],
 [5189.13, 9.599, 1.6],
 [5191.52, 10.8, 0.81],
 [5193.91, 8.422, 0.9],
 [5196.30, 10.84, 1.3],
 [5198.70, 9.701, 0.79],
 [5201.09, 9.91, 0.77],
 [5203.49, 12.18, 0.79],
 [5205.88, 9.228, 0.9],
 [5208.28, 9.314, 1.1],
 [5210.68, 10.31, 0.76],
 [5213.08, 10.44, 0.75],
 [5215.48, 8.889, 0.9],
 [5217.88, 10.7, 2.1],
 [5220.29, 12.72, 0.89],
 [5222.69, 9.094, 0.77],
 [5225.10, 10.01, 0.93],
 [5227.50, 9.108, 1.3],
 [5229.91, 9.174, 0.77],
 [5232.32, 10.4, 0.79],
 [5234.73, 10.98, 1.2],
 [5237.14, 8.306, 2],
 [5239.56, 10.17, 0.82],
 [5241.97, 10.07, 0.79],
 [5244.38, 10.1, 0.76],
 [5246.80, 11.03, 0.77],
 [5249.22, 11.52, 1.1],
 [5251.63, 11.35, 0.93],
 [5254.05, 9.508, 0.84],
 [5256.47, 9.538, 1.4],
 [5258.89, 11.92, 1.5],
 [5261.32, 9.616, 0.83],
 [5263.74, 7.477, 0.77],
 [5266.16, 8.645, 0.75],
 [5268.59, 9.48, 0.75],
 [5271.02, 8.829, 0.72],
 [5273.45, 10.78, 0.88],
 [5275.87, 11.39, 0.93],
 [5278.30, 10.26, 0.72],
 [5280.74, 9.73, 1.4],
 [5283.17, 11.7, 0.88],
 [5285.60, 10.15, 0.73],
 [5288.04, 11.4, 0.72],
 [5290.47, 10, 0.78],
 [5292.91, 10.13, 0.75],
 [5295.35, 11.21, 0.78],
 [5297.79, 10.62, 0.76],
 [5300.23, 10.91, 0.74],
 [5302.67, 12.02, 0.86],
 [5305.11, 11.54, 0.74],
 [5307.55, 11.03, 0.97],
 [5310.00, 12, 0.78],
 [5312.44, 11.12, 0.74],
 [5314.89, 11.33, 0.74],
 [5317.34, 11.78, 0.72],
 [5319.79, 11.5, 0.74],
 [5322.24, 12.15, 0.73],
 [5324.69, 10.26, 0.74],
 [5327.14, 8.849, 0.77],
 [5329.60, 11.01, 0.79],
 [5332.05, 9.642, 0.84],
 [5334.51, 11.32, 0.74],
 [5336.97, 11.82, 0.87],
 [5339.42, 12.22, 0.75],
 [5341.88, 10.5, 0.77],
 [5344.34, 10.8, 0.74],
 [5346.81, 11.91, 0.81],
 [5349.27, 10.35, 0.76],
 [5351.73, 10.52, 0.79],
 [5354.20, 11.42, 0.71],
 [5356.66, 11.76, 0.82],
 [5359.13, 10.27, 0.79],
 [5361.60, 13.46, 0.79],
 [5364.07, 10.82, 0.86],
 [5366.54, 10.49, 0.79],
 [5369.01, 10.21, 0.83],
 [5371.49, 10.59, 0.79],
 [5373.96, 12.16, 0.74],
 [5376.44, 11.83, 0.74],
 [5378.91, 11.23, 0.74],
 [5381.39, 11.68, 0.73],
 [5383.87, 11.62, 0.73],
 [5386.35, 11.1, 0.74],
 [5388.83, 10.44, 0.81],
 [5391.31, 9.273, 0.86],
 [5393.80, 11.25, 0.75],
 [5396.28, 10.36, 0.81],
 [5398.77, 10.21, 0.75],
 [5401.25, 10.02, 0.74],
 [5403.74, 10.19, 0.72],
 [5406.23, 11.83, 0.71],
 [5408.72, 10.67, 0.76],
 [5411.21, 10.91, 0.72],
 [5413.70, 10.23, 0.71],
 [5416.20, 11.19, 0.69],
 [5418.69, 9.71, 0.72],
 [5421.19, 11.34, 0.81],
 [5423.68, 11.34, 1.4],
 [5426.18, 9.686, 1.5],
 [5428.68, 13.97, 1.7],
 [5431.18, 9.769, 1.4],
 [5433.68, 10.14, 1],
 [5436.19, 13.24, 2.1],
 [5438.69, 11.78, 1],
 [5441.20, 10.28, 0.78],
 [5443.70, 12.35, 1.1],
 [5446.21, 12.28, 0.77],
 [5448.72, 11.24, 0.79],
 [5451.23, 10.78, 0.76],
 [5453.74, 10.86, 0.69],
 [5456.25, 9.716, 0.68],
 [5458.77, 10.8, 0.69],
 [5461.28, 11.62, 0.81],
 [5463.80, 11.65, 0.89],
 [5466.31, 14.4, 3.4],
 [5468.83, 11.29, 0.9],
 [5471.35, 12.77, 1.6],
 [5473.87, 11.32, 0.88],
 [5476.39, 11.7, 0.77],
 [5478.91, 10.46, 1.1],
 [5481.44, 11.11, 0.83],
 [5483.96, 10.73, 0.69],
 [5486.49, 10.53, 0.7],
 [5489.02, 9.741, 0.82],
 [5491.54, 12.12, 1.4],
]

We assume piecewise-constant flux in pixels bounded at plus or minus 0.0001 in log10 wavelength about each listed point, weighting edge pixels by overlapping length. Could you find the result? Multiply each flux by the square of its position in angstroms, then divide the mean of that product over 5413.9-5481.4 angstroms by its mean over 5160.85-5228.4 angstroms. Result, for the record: 1.32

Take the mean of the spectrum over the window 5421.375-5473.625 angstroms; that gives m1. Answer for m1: 11.5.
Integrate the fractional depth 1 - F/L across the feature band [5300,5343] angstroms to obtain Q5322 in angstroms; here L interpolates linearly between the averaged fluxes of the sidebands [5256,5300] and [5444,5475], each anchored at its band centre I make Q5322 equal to -2.7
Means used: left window 10.2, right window 11.6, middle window 11.2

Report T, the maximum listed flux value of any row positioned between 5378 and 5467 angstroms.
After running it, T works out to 14.4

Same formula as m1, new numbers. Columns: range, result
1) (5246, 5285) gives 10.2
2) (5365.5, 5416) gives 10.8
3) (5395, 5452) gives 11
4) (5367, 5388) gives 11.3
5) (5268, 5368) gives 10.9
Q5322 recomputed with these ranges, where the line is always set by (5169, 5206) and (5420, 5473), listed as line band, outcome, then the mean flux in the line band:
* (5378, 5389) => -0.4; 11.3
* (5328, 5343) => -0.8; 11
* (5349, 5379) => -1.2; 11.2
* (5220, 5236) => -0.9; 10.1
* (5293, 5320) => -2.8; 11.3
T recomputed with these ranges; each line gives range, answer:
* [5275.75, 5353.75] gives 12.22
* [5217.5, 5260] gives 12.72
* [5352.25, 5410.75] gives 13.46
